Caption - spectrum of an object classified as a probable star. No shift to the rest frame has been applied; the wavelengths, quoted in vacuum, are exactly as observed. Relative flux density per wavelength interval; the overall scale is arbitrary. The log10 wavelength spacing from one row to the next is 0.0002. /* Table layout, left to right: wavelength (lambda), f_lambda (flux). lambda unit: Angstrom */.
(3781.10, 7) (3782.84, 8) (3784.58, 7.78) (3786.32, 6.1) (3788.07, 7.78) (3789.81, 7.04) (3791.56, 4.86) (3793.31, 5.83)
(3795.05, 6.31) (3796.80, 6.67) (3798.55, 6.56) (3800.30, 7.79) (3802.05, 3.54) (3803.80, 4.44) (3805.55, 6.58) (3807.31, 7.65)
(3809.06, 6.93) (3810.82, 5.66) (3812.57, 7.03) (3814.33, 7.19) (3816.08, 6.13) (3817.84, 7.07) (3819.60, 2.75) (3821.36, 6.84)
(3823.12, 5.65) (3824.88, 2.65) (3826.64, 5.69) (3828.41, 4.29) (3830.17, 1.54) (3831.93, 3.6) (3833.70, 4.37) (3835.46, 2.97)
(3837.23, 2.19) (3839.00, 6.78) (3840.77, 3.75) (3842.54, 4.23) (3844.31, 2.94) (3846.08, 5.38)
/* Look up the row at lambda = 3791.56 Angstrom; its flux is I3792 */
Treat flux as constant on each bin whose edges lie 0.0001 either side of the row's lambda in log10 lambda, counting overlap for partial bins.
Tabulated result 4.86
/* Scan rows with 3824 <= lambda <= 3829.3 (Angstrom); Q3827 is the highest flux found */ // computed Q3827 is 5.69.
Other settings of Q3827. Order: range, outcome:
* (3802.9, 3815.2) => 7.65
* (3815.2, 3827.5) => 7.07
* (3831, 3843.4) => 6.78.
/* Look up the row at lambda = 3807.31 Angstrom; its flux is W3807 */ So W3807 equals 7.65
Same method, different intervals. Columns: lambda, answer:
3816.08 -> 6.13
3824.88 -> 2.65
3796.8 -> 6.67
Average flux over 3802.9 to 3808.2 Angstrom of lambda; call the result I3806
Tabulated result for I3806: 6.21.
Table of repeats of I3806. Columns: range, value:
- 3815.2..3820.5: 5.33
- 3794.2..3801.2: 6.82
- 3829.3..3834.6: 3.18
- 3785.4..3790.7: 6.97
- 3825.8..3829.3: 4.96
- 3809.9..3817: 6.51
